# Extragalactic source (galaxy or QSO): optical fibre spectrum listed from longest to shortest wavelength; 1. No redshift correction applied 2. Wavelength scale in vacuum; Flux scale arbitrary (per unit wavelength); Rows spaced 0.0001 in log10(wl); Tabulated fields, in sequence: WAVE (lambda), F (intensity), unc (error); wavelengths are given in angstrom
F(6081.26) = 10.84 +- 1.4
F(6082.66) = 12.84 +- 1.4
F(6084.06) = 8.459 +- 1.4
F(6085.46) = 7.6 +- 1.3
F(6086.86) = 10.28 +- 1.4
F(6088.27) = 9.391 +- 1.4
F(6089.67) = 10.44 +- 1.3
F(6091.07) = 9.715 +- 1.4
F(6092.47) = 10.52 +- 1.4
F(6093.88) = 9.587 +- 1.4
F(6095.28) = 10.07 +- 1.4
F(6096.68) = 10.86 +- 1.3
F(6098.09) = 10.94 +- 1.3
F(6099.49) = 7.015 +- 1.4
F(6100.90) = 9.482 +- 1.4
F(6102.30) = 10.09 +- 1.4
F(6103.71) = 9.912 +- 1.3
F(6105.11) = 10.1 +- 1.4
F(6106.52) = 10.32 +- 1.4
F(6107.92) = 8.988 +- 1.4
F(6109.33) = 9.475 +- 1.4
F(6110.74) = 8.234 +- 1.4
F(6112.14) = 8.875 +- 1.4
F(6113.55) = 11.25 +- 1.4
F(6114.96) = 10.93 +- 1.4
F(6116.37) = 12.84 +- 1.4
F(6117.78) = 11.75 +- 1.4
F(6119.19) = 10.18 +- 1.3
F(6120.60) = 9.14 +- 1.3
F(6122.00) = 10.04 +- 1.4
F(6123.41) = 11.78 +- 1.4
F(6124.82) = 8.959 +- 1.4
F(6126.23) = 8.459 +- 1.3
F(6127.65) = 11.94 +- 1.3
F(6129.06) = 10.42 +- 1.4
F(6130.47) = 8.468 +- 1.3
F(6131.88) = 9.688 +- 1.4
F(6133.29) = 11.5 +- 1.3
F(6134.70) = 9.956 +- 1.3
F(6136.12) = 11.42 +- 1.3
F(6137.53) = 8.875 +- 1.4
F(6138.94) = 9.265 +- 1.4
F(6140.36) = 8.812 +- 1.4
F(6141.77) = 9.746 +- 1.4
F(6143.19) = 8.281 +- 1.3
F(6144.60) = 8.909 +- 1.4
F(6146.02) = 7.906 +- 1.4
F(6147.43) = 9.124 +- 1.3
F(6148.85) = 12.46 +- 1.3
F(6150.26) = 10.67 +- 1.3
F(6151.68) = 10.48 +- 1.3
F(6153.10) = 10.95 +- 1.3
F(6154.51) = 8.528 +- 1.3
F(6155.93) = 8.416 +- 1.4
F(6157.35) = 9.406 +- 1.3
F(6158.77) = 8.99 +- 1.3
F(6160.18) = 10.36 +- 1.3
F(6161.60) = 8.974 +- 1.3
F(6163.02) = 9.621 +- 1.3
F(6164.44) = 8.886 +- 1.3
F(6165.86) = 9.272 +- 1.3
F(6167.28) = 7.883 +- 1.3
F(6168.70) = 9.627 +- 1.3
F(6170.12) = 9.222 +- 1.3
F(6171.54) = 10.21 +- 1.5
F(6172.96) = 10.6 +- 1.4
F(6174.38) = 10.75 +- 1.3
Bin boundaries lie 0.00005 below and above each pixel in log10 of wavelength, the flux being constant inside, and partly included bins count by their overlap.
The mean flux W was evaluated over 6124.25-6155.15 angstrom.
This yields 9.77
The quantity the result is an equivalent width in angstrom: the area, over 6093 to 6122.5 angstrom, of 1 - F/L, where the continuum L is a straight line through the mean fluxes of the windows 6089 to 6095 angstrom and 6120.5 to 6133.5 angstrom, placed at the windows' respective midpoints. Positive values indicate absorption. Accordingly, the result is 0.1 angstrom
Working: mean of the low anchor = 10.1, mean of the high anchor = 10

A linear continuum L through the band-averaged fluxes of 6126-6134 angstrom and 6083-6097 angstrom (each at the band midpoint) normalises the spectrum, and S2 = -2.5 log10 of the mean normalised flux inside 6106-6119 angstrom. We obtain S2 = -0.03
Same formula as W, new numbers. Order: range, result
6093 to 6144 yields 9.93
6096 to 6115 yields 9.7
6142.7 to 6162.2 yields 9.55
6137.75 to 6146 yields 8.9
